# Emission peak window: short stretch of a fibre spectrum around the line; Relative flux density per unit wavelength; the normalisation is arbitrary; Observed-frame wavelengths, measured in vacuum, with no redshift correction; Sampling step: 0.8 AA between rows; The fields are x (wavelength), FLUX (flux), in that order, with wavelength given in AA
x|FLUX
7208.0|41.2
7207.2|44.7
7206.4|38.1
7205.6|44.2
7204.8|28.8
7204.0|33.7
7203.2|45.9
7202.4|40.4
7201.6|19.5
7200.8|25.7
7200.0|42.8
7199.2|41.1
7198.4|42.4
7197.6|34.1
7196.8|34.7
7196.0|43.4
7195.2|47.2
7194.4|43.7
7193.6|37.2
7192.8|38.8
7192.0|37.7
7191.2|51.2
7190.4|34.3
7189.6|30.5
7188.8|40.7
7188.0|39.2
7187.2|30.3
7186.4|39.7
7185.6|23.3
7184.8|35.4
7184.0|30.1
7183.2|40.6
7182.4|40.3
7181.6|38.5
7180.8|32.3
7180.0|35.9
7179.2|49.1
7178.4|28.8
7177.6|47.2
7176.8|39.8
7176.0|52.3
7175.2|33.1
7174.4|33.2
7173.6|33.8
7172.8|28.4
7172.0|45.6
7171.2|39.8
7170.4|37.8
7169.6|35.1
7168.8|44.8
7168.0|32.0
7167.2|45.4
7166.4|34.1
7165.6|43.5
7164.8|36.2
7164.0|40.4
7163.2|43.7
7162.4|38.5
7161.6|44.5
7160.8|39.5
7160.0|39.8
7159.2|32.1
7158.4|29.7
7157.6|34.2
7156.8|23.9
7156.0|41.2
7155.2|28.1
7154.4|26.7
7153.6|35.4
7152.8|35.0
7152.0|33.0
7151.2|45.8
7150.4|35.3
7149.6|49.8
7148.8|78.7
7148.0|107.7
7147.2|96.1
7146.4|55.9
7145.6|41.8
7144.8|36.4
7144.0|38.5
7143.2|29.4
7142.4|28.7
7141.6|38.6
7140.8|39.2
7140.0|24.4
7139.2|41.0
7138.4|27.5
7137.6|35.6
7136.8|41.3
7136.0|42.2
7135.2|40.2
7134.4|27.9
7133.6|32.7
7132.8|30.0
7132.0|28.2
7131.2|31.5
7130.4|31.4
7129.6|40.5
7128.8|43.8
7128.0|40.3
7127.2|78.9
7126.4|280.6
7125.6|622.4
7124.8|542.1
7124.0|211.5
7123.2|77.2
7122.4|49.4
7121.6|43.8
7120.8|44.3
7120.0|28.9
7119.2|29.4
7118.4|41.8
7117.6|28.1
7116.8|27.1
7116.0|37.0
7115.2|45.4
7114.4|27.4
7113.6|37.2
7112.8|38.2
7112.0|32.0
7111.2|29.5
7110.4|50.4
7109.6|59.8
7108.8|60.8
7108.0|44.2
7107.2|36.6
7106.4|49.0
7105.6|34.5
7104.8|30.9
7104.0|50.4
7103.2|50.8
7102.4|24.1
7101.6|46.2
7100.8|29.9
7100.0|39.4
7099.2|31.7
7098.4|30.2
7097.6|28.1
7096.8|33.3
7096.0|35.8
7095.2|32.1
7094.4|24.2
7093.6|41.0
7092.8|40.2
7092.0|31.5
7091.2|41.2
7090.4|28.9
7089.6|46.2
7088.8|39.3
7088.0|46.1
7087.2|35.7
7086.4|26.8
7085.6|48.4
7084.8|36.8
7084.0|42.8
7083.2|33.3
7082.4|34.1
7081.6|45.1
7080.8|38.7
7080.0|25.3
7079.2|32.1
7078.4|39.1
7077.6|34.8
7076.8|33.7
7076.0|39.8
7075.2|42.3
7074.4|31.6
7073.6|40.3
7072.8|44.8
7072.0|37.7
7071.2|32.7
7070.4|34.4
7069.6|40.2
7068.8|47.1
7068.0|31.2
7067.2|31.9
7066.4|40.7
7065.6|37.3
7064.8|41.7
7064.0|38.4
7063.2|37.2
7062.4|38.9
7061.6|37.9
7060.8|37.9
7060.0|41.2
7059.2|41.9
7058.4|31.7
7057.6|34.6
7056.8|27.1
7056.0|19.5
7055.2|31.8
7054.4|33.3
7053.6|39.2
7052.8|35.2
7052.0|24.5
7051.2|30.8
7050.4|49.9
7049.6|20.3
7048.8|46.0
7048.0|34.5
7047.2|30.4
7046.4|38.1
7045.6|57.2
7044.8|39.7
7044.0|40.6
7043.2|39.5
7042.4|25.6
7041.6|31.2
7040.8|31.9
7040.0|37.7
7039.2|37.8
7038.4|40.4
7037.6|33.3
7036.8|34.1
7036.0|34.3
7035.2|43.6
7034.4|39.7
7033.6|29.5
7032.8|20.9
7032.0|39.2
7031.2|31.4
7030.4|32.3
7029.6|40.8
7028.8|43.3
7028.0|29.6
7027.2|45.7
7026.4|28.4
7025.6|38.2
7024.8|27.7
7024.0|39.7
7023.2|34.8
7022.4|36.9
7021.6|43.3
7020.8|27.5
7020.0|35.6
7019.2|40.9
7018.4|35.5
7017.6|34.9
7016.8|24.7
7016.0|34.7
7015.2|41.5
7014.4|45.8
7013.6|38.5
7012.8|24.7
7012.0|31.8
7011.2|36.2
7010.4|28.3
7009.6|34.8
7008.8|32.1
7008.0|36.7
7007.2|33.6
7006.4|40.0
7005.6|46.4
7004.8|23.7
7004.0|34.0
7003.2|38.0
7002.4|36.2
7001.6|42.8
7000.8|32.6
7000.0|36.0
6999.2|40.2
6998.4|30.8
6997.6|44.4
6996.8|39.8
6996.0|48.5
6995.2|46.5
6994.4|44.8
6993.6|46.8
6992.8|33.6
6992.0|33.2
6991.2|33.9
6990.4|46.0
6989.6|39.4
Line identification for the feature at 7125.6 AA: H-alpha 6563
